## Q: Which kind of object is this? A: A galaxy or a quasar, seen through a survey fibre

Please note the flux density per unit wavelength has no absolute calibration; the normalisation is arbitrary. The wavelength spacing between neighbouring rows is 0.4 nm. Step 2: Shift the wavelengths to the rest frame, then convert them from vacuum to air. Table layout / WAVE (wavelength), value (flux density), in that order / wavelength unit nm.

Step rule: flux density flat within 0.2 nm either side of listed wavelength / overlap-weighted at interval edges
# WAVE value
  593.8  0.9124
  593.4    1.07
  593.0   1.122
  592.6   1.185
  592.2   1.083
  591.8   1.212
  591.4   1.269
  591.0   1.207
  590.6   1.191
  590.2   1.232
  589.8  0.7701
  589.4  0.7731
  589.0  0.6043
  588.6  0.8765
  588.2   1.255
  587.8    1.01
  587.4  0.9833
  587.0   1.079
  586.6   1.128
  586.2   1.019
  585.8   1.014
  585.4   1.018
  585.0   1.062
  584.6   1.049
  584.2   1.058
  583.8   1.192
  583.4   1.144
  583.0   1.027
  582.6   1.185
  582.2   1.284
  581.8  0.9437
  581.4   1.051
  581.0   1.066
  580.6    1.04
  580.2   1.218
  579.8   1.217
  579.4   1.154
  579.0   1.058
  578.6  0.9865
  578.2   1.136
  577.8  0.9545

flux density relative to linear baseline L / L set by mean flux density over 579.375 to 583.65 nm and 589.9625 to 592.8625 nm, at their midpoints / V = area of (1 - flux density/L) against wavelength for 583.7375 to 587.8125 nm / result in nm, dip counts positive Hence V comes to 0.34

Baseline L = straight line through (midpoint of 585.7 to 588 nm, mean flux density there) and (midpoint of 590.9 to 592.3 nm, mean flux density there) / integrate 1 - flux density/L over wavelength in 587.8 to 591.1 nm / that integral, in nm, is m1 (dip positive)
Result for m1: 0.42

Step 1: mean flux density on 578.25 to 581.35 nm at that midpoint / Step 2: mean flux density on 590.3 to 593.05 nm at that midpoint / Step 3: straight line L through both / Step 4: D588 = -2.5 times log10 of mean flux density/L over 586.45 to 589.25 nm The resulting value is 0.18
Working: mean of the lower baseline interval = 1.1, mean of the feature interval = 0.985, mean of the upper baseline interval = 1.19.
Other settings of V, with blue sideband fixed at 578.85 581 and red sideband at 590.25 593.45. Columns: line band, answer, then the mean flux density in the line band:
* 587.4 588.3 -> 0.058 nm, 1.09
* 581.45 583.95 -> 0.042 nm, 1.12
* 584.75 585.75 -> 0.100 nm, 1.04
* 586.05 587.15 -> 0.075 nm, 1.08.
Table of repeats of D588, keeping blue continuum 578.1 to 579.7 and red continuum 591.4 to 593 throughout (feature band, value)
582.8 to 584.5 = 0.015 mag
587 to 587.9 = 0.128 mag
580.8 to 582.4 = 0.019 mag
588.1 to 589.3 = 0.298 mag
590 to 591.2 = -0.047 mag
